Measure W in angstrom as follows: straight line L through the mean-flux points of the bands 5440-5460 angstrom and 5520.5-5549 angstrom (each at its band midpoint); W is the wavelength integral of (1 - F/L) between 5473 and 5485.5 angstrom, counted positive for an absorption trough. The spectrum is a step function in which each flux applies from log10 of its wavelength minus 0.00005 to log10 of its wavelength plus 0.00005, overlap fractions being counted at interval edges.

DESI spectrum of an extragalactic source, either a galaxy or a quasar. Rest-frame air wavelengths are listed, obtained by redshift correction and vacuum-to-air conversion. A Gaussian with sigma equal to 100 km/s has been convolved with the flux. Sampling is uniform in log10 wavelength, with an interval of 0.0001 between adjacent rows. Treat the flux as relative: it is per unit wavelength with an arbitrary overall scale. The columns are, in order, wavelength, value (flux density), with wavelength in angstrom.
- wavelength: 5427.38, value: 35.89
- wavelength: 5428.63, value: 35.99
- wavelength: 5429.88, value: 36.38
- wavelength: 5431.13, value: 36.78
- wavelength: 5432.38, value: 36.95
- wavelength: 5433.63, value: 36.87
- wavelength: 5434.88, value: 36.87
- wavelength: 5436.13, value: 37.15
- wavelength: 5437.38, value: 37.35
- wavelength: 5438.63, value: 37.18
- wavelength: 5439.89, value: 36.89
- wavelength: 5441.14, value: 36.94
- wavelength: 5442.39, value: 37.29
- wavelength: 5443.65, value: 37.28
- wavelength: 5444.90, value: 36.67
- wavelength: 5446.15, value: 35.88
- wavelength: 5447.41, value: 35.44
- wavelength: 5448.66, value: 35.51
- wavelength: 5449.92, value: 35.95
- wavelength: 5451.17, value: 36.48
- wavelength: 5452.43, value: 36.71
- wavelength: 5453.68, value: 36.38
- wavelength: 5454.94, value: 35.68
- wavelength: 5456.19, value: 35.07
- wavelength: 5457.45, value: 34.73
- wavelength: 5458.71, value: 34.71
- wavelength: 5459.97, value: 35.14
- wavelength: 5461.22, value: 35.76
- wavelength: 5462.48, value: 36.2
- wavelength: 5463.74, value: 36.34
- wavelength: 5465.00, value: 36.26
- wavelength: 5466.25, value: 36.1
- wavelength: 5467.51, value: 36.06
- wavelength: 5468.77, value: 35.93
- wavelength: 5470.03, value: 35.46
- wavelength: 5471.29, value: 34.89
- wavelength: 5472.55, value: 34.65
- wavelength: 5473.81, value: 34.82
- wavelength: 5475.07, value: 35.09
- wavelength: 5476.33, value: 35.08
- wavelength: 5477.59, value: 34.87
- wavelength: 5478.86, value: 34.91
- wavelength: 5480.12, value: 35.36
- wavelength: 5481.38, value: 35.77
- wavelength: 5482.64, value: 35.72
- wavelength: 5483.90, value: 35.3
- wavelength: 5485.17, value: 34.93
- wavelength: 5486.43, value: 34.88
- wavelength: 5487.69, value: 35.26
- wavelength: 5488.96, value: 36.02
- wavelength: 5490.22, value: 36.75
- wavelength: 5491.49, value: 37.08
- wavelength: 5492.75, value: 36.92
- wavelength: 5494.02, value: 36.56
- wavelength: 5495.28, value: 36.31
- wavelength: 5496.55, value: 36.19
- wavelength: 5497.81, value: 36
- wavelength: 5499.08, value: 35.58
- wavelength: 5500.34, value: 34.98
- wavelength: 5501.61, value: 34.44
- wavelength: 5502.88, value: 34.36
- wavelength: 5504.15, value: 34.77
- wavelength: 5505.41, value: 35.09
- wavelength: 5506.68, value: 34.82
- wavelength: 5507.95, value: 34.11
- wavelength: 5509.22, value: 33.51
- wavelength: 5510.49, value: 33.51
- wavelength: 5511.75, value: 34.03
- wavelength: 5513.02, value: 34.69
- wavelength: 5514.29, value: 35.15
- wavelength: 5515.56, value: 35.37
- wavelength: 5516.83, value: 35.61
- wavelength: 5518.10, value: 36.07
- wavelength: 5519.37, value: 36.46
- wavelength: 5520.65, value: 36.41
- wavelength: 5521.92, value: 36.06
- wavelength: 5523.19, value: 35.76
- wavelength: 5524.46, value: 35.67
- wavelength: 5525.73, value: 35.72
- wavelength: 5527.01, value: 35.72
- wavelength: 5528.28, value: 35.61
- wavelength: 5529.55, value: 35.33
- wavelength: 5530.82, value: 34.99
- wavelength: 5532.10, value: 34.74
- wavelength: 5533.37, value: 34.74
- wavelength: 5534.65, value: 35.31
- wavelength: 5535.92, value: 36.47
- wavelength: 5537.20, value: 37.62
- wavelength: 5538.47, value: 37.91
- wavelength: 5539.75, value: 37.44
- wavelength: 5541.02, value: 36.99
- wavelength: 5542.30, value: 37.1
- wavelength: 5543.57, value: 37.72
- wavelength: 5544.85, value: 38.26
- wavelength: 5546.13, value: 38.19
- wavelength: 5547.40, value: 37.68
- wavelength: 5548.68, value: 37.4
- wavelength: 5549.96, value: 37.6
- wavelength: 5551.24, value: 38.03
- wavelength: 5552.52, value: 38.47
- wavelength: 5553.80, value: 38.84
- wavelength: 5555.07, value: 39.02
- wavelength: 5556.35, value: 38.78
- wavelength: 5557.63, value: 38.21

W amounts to 0.3 angstrom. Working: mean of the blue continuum 36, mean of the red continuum 36.5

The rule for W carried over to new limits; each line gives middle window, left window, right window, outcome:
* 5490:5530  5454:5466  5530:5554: 1.2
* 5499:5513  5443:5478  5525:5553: 0.7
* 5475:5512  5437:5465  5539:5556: 1.6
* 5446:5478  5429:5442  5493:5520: 0.6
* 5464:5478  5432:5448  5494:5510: 0.2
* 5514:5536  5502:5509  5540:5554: 0.3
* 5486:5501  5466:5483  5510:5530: -0.3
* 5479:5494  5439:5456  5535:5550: 0.4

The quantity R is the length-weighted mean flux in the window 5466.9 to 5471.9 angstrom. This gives 35.6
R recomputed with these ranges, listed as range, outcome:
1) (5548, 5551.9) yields 37.6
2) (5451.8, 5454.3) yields 36.6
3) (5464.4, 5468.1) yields 36.2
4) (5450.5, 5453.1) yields 36.7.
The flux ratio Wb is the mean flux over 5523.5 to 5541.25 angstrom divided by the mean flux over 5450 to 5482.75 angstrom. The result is 1.0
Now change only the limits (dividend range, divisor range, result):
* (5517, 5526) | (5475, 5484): 1.02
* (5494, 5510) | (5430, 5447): 0.95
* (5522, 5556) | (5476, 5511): 1.04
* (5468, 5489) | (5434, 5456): 0.96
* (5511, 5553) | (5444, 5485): 1.02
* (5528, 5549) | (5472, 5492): 1.04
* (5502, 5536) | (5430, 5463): 0.97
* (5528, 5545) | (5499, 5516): 1.05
